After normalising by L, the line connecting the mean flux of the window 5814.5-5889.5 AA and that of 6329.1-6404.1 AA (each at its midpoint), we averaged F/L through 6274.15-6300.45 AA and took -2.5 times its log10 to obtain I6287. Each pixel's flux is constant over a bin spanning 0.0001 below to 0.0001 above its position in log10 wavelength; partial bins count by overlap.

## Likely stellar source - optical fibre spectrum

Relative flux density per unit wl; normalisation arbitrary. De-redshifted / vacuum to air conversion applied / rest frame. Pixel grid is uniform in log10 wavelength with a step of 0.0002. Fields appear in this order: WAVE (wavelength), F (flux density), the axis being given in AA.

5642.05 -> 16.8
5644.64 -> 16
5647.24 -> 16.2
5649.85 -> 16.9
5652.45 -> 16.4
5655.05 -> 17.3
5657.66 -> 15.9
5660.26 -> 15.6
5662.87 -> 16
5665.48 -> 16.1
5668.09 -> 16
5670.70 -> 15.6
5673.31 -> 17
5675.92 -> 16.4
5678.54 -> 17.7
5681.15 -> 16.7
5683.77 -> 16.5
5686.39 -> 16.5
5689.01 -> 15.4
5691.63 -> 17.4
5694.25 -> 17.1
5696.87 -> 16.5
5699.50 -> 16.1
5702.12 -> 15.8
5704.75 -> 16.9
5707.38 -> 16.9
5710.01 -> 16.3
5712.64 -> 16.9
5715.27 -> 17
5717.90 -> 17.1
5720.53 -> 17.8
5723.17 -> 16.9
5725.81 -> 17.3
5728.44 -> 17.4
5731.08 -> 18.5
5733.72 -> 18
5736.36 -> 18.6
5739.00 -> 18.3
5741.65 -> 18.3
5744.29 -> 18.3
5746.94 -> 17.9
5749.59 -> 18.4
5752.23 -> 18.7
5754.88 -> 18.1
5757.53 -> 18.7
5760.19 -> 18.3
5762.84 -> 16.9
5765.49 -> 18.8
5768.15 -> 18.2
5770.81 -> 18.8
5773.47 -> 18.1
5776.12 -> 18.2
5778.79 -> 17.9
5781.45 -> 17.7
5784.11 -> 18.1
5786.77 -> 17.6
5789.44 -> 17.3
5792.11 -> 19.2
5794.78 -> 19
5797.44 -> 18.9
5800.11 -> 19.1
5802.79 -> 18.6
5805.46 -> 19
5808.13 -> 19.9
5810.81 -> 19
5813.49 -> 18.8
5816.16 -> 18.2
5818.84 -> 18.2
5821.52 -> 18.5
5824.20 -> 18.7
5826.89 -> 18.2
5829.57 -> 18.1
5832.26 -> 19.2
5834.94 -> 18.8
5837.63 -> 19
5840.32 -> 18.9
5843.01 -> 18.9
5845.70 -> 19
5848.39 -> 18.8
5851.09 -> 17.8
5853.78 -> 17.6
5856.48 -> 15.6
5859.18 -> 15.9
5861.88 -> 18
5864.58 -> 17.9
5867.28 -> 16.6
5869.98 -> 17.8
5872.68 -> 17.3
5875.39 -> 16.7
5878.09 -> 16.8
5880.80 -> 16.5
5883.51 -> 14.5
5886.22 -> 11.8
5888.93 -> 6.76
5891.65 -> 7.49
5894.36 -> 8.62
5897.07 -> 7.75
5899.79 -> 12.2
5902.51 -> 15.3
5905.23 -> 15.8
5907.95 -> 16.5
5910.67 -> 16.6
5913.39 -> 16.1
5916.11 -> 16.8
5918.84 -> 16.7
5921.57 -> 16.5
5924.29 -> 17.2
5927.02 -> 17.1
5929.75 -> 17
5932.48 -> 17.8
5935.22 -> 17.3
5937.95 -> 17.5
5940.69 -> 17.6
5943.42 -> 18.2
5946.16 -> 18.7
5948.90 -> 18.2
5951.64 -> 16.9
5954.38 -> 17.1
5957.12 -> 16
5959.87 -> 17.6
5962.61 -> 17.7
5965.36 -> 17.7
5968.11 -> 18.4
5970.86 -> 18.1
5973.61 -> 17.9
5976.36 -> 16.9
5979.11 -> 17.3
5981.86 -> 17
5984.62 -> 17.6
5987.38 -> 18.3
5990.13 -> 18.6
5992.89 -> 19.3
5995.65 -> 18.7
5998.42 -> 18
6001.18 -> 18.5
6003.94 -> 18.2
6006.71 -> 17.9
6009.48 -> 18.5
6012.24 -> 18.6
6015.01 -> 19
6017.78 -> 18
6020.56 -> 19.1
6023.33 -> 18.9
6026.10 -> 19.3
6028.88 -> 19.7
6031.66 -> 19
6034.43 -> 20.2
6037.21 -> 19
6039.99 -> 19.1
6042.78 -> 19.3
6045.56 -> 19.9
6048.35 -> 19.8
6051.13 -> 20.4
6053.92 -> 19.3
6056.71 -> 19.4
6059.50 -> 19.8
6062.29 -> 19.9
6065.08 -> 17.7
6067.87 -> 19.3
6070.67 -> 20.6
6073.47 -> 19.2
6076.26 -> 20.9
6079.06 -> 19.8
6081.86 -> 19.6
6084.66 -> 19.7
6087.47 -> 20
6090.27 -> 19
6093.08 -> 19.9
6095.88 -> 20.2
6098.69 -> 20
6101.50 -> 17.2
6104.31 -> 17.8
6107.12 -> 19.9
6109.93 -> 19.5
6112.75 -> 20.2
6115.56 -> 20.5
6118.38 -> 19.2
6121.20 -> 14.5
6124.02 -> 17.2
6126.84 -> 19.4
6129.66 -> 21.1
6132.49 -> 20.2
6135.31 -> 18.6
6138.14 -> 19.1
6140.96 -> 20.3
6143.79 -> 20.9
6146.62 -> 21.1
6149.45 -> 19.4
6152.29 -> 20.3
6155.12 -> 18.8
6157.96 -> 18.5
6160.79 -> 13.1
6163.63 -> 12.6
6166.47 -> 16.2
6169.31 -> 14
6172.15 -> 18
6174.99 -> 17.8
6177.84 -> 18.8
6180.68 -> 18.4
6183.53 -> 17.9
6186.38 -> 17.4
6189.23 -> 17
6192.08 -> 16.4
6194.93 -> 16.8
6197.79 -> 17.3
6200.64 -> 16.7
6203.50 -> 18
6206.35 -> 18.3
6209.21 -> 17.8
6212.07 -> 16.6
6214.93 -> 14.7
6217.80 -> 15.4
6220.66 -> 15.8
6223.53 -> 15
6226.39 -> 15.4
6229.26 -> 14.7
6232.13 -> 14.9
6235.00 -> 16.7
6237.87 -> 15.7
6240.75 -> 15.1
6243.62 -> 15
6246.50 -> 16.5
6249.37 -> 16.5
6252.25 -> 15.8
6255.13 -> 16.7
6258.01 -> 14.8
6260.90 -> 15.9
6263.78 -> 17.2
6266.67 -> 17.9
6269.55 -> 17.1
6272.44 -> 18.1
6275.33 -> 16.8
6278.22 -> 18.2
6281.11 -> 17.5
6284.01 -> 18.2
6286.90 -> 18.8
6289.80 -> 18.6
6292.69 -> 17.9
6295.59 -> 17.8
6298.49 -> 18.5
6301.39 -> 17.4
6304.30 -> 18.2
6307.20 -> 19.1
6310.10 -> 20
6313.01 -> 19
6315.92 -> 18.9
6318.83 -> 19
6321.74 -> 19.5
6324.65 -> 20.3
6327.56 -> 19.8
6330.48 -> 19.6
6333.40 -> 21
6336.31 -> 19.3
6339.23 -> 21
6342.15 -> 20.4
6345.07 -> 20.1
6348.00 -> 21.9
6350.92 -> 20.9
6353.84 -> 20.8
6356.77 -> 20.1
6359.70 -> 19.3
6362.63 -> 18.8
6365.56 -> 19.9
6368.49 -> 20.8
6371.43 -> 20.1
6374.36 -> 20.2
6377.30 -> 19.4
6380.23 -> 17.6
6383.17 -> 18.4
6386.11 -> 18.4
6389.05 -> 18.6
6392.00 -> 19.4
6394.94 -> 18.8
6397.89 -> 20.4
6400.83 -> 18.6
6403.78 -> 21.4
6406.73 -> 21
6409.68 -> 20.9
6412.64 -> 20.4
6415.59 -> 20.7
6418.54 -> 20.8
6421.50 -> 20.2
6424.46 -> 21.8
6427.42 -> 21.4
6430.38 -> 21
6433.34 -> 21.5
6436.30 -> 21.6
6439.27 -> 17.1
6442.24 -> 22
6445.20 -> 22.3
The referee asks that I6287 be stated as 0.08 mag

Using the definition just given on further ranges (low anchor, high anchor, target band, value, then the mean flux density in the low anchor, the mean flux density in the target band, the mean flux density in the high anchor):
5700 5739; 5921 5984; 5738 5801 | -0.059 mag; 17.3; 18.3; 17.5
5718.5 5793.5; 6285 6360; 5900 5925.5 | 0.143 mag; 18.1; 16.2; 19.5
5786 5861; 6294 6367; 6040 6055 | -0.041 mag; 18.4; 19.7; 19.6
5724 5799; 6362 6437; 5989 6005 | 0.019 mag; 18.2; 18.6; 20.1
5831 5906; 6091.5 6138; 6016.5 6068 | -0.074 mag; 15.6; 19.3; 19.1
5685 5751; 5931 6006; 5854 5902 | 0.241 mag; 17.3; 14.1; 17.8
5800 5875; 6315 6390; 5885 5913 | 0.462 mag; 18.2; 12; 19.8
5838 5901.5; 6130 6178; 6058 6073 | -0.131 mag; 15.2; 19.4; 18.1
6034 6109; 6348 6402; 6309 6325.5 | 0.008 mag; 19.5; 19.4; 19.5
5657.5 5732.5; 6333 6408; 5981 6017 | -0.014 mag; 16.7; 18.3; 19.9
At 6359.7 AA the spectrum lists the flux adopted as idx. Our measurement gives 19.3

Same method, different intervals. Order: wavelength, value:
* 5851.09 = 17.8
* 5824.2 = 18.7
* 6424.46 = 21.8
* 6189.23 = 17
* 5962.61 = 17.7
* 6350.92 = 20.9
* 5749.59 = 18.4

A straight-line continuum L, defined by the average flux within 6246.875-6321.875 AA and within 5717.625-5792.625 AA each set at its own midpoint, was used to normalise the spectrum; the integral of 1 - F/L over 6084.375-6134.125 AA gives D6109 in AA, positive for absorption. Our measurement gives -3.7 AA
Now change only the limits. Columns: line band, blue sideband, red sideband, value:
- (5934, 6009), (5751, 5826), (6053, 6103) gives 5.09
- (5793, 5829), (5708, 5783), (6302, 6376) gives -1.29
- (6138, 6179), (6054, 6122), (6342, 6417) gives 3.38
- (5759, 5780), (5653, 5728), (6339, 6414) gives -1.44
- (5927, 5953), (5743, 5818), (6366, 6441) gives 1.62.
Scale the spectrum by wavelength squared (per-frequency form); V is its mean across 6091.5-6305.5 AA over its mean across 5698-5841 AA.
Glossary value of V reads 1.12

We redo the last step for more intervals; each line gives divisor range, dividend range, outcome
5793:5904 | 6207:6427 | 1.30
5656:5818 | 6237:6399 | 1.28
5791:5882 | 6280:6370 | 1.26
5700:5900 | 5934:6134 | 1.18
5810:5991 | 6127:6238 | 1.14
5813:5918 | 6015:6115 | 1.29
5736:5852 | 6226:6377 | 1.18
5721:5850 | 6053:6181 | 1.14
